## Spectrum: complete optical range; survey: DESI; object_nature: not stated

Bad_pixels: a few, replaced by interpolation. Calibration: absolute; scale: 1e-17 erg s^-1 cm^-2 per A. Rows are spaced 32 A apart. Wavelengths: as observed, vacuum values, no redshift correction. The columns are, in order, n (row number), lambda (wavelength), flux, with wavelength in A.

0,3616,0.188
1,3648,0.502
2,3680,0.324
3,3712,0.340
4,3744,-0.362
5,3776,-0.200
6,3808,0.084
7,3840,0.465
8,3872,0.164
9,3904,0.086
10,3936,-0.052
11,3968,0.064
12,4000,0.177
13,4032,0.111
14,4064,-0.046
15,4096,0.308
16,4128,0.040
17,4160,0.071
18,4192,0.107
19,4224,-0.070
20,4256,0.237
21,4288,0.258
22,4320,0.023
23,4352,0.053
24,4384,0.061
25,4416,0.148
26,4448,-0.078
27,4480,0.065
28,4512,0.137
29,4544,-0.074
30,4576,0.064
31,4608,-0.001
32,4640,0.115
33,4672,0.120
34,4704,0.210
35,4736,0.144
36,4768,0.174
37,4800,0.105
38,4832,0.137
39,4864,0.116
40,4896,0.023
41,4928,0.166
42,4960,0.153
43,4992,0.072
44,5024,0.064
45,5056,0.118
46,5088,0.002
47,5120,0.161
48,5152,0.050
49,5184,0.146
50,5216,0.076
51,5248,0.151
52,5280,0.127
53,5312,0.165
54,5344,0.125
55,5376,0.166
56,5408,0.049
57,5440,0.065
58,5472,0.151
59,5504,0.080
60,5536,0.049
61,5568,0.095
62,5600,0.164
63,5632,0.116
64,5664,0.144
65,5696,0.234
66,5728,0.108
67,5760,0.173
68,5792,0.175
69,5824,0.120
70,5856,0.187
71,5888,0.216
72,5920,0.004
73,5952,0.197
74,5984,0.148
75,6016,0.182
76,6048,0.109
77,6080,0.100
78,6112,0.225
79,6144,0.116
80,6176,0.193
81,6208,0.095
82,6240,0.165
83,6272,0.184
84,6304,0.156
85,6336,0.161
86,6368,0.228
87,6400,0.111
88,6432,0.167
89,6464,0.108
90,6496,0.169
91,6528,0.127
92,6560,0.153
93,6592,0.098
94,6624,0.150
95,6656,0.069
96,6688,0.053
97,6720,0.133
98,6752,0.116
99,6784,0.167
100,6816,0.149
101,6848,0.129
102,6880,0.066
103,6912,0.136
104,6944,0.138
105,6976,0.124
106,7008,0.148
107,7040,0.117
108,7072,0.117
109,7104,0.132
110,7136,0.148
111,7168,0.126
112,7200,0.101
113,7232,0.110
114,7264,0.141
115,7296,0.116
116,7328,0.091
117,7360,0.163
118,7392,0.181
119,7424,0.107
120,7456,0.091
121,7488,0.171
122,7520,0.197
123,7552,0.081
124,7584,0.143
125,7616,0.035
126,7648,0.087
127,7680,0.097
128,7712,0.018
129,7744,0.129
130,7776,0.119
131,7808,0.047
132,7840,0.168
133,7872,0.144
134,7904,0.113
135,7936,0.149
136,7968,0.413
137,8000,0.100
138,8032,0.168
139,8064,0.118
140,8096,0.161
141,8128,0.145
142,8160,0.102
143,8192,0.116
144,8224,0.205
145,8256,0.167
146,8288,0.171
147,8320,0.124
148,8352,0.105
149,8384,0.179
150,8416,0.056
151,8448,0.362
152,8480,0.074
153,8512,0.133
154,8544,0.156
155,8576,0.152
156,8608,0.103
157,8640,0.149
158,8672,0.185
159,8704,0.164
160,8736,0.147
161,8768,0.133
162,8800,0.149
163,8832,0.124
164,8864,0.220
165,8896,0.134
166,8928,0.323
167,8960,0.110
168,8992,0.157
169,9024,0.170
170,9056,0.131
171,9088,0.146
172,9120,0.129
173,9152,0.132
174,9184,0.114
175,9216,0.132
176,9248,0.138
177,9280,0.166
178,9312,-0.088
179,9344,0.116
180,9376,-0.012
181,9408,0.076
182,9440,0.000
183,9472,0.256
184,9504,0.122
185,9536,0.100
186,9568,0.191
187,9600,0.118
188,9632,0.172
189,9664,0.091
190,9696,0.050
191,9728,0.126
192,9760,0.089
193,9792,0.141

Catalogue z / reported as 1.137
